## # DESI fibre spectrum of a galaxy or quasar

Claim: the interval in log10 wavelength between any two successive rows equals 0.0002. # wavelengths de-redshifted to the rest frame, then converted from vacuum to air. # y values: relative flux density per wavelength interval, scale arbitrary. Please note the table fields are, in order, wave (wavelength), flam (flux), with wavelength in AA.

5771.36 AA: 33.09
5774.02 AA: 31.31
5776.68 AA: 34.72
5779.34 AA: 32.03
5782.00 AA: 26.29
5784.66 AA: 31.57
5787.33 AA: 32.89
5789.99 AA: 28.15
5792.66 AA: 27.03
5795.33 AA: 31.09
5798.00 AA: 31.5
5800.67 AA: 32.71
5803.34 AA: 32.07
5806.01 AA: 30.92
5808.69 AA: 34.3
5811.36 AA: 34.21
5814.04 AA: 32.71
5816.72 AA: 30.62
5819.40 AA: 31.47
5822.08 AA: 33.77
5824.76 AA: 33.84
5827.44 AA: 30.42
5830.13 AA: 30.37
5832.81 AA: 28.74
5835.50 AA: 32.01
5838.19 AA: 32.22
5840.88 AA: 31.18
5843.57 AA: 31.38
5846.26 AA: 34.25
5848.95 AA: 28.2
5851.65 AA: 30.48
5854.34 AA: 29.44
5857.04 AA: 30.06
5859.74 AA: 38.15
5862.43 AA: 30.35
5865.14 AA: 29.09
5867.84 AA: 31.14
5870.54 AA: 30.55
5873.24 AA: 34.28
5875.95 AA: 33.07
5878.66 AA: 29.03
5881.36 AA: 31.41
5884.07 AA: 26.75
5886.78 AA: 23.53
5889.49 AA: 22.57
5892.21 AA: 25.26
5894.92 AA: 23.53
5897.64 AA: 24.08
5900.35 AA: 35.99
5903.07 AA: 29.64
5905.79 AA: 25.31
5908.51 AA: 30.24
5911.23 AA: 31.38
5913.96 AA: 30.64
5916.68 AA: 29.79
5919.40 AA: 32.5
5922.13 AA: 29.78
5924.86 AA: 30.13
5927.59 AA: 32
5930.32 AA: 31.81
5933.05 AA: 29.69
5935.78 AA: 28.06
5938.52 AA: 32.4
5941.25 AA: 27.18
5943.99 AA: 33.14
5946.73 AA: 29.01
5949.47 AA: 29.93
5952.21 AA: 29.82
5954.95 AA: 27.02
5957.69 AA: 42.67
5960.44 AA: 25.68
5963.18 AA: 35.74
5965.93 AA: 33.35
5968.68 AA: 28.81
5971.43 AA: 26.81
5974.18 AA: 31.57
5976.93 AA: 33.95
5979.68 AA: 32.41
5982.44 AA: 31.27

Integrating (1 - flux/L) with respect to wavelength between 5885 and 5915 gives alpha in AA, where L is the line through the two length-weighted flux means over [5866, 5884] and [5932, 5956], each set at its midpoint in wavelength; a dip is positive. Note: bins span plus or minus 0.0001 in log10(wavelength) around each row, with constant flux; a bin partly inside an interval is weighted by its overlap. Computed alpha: 3.10 AA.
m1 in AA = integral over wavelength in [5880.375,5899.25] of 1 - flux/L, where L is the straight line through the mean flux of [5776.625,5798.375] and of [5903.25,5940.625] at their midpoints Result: 3.1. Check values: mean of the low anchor 30.3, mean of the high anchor 30.2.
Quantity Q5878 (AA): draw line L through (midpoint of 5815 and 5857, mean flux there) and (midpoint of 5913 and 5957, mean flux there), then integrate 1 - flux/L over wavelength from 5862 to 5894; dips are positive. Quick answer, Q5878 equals 2.1 AA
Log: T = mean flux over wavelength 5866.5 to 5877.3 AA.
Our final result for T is 32.3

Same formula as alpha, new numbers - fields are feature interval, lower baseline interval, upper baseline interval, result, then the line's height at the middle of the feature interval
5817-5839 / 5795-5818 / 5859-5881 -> 0.39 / 32.1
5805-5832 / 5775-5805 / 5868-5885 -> -1.10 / 30.9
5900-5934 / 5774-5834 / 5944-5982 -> 0.91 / 31.4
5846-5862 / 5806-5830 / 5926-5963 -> 0.23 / 32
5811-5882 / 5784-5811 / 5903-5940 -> -1.46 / 30.9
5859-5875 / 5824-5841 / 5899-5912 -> -0.63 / 30.8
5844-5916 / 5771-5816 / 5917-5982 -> 3.83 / 31.2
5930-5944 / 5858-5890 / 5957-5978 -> 0.61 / 31.4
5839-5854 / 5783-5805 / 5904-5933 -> -0.21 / 30.6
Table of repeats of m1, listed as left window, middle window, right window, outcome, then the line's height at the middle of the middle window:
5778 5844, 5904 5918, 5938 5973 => 0.7 AA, 31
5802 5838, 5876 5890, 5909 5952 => 1.6 AA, 31.1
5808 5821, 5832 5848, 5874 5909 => -0.3 AA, 31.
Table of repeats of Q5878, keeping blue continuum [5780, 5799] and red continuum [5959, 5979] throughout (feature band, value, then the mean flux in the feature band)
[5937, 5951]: 0.2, 30.3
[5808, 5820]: -1.1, 32.6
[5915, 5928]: 0.0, 30.8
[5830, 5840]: -0.3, 30.9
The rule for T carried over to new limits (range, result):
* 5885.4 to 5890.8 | 23.1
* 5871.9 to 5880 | 32.1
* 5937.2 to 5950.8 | 30.3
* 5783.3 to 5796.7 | 30.1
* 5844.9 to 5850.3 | 31.2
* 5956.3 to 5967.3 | 34.3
